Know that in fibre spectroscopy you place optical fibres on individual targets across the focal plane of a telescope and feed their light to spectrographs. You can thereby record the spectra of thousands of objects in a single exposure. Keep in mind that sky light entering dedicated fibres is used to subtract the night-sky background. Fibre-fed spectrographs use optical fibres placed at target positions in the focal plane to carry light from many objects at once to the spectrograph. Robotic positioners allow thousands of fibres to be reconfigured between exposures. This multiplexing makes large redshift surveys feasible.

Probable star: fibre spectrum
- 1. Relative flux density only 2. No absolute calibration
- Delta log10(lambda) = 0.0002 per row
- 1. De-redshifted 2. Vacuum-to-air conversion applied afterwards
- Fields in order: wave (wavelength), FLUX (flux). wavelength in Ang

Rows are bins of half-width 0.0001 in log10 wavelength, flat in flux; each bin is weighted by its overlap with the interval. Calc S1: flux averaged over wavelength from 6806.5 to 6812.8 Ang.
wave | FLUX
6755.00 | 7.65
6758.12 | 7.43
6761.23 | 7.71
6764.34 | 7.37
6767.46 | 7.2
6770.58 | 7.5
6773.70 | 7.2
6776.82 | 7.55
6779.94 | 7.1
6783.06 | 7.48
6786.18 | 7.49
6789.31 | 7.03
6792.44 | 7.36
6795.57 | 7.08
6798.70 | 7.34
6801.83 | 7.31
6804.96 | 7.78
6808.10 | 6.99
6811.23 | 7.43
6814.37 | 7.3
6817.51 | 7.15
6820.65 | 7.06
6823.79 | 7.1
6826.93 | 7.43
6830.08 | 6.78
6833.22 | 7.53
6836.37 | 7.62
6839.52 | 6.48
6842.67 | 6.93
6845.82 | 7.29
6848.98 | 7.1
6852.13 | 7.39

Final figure 7.21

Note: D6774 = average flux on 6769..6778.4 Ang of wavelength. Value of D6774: 7.41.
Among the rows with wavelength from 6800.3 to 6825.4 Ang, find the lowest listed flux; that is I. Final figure 6.99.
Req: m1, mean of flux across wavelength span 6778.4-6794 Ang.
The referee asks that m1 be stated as 7.29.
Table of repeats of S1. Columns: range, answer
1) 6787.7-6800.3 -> 7.2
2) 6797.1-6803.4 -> 7.33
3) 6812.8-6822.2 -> 7.17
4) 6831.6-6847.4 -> 7.17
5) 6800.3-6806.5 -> 7.55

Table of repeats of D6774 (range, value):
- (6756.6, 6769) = 7.43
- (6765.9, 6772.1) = 7.34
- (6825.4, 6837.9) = 7.34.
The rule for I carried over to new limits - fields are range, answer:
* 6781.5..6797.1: 7.03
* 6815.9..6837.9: 6.78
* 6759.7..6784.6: 7.1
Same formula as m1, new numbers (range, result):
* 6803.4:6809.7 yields 7.39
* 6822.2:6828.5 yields 7.27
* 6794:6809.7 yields 7.3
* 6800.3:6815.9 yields 7.36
